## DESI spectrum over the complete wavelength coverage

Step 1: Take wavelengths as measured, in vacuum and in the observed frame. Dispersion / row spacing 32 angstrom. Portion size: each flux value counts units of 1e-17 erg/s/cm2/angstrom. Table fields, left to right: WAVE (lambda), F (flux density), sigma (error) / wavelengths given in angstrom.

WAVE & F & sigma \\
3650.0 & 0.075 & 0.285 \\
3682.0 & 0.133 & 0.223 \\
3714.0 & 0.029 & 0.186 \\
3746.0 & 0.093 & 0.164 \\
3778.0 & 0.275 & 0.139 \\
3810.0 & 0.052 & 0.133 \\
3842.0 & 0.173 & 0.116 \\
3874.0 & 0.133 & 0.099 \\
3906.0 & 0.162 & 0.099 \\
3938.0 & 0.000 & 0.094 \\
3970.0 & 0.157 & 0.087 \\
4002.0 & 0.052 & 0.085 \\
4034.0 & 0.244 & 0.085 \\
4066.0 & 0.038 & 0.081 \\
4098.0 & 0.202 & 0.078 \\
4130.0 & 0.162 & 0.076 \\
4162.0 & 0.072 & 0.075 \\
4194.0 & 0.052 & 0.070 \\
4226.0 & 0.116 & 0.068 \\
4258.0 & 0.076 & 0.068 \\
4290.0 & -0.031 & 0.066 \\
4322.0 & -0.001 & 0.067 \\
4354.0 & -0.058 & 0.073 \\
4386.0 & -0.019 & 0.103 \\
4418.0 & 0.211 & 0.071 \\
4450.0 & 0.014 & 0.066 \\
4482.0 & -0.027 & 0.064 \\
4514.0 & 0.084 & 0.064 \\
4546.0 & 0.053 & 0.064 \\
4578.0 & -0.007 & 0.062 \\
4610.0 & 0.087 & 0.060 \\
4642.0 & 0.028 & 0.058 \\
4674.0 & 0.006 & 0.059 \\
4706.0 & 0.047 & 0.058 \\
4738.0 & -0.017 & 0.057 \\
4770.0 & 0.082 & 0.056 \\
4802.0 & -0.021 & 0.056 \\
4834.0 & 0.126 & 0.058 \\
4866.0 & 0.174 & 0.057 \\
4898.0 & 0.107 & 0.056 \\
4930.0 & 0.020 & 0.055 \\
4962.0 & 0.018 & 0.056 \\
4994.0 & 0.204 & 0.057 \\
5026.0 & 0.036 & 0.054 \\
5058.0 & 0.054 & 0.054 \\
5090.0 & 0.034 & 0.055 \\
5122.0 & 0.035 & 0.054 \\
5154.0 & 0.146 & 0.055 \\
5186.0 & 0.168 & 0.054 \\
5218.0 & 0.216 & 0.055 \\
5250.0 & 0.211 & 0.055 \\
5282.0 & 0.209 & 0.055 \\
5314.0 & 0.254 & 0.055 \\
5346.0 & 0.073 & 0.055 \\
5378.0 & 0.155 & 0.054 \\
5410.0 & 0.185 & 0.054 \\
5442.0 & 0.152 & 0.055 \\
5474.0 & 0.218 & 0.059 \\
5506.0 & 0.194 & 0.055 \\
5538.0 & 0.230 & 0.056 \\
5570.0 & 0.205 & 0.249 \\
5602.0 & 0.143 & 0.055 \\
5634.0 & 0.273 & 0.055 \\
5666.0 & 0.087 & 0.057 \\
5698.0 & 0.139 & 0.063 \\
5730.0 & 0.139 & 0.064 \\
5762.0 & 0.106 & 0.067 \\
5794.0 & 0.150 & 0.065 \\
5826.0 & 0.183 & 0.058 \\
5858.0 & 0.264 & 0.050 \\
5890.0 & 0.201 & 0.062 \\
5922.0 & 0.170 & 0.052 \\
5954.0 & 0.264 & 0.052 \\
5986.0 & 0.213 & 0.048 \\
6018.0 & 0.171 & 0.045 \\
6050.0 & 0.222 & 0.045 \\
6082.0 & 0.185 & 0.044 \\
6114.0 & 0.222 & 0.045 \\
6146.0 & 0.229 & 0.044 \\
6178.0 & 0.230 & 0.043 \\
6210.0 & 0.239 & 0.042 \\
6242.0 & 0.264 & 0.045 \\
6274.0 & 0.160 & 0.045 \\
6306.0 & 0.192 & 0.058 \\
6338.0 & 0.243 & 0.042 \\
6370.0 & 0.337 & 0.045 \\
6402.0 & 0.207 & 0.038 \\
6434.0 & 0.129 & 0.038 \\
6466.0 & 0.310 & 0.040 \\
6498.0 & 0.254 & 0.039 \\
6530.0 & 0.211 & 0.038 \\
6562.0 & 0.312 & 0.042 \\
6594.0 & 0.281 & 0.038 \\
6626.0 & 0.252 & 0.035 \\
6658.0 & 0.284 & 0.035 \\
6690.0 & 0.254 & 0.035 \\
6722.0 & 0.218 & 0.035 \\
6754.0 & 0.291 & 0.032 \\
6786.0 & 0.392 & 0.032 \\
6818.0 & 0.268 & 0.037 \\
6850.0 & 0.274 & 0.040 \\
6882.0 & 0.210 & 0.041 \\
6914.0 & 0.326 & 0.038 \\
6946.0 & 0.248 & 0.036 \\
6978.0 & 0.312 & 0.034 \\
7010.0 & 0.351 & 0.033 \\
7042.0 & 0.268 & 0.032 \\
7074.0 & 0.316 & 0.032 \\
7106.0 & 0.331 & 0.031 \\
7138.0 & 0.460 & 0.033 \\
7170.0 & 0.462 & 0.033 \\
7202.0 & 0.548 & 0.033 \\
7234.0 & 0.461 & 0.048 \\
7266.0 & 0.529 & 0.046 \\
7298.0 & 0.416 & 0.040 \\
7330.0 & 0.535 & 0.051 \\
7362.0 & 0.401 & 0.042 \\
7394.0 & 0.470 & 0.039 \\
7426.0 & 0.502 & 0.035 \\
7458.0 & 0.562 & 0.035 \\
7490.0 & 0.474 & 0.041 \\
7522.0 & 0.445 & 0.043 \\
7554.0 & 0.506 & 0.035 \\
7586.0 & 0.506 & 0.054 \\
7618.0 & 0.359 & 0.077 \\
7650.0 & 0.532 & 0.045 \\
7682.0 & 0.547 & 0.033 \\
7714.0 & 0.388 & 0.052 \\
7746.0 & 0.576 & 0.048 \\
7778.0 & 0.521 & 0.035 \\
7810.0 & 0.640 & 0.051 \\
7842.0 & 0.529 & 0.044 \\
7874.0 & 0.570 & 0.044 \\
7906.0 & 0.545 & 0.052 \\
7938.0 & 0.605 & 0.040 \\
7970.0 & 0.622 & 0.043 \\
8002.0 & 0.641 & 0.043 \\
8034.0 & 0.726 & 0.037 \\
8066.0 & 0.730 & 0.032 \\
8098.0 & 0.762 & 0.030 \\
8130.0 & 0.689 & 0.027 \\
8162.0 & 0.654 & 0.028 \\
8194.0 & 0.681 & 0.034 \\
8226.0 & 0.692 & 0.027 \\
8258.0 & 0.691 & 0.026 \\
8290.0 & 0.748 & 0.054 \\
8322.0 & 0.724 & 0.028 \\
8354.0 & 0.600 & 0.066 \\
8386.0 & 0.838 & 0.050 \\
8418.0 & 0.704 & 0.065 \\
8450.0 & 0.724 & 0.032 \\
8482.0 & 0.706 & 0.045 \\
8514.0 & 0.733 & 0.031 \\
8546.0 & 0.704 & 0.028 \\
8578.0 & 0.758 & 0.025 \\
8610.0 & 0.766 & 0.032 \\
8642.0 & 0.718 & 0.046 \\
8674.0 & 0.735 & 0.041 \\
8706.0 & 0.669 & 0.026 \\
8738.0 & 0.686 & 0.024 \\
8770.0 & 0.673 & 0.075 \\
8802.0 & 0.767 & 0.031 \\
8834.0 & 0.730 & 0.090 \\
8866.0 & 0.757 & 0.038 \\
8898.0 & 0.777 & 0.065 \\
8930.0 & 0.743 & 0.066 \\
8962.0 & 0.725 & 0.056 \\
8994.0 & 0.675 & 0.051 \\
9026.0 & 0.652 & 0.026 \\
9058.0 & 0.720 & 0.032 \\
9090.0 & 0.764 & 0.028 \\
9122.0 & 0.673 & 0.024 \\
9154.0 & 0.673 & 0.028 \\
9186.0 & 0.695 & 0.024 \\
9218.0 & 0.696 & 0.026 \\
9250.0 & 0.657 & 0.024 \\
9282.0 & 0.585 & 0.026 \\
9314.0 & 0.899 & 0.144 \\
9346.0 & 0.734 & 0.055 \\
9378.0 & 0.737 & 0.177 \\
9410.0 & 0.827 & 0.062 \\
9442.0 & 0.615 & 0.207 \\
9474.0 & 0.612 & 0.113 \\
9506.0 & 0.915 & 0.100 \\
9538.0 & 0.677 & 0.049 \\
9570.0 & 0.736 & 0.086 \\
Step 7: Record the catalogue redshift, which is 0.79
